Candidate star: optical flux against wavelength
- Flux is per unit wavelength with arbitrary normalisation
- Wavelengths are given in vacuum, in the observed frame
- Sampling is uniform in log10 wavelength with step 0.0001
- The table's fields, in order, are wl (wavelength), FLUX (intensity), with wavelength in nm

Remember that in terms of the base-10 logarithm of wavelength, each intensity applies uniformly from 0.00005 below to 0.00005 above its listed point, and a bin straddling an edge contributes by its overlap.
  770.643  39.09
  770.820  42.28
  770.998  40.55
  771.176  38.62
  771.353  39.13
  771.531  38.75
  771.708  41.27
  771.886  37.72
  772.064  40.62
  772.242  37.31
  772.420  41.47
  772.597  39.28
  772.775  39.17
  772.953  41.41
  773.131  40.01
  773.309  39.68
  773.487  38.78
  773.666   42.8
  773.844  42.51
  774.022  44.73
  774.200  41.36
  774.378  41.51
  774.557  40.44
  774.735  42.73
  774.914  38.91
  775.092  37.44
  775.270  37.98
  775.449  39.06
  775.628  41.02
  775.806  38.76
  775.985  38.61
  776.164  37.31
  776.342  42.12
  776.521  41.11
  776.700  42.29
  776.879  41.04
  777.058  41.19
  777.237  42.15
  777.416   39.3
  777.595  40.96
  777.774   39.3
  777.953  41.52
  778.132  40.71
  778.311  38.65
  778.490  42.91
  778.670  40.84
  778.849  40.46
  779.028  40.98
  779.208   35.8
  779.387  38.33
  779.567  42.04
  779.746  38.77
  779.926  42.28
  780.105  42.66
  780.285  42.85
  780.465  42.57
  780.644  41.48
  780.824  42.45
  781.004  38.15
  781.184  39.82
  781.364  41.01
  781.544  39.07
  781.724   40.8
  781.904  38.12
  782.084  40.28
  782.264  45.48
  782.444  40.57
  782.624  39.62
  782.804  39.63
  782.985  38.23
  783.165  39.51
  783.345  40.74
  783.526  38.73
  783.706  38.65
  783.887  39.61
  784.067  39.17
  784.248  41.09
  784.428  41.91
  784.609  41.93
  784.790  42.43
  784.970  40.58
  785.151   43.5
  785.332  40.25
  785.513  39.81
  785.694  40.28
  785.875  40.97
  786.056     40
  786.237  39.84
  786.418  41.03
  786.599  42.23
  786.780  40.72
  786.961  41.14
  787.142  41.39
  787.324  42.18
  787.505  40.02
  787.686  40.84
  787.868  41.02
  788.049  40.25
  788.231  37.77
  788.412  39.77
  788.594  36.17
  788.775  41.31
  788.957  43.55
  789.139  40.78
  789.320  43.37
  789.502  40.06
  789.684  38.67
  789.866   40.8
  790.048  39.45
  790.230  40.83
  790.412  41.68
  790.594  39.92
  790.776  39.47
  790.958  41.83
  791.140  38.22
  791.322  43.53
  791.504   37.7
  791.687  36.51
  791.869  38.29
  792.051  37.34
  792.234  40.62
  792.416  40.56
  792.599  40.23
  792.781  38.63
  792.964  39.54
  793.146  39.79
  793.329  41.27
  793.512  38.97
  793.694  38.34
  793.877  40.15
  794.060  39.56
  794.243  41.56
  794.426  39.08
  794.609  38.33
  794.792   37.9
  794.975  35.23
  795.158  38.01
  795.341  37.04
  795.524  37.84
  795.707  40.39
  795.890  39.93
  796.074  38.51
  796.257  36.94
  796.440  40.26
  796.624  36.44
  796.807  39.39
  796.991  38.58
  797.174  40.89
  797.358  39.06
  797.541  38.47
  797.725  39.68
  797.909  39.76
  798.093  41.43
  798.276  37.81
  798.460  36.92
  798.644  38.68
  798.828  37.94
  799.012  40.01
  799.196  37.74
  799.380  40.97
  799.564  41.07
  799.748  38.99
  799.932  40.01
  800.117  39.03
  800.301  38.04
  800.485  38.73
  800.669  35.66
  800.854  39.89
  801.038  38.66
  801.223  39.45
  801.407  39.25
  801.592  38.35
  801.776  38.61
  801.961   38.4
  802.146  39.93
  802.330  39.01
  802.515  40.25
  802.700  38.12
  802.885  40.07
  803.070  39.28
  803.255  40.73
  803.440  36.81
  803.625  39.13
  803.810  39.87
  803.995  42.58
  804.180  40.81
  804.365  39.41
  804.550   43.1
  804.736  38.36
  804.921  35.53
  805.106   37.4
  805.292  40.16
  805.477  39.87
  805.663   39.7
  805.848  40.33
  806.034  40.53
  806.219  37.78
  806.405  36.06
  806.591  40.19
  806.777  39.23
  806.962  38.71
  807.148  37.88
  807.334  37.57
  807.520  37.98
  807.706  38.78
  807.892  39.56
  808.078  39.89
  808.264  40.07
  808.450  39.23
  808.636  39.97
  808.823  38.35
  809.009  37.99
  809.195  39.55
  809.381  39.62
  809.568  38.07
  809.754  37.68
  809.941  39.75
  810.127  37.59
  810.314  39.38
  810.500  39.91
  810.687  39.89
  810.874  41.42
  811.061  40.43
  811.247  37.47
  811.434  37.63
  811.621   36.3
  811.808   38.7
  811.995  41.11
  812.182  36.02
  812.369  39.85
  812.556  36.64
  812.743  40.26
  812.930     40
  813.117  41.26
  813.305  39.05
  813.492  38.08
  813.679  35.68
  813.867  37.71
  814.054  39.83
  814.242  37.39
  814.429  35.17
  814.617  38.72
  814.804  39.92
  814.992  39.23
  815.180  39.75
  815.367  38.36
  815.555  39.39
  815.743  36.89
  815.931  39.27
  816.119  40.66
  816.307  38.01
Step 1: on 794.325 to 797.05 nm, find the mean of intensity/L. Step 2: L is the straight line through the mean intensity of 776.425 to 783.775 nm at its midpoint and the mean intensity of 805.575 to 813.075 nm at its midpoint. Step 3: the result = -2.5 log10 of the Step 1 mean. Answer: 0.04 mag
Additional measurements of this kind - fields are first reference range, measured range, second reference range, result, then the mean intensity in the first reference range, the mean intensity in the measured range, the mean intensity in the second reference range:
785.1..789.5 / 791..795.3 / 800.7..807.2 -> 0.030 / 40.7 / 39.1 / 39.2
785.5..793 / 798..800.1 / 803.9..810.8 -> 0.011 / 40.2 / 39.2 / 39.2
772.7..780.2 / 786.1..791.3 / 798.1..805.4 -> -0.020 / 40.5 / 40.5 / 39.1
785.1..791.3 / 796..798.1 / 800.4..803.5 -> 0.013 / 40.6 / 39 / 38.9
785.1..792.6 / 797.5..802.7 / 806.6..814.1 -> 0.015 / 40.3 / 39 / 38.9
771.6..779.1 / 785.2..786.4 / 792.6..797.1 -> -0.021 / 40.4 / 40.3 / 38.9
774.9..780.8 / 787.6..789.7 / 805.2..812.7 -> -0.012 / 40.4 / 40.3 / 38.9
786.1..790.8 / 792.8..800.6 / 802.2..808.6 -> 0.025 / 40.6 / 39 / 39.2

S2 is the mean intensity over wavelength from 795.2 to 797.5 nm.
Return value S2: 38.8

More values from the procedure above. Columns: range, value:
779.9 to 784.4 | 40.5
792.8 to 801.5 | 39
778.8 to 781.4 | 40.6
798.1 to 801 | 38.9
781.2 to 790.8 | 40.5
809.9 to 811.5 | 39.3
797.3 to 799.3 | 38.9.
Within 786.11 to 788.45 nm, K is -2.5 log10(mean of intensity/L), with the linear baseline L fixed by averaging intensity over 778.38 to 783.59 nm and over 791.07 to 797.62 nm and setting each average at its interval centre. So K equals -0.02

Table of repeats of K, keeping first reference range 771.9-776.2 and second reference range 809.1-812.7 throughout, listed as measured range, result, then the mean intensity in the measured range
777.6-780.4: -0.02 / 40.6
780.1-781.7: -0.03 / 41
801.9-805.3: -0.01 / 39.4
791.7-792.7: 0.01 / 39.2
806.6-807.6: 0.01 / 38.4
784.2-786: -0.04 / 41.3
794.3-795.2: 0.04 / 37.8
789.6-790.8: -0.02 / 40.2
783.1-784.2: 0.01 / 39.5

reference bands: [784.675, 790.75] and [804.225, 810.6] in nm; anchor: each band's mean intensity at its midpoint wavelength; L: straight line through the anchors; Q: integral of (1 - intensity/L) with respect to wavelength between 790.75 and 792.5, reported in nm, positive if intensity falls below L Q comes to 0.04 nm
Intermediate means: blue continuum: 40.7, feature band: 39.4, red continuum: 39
